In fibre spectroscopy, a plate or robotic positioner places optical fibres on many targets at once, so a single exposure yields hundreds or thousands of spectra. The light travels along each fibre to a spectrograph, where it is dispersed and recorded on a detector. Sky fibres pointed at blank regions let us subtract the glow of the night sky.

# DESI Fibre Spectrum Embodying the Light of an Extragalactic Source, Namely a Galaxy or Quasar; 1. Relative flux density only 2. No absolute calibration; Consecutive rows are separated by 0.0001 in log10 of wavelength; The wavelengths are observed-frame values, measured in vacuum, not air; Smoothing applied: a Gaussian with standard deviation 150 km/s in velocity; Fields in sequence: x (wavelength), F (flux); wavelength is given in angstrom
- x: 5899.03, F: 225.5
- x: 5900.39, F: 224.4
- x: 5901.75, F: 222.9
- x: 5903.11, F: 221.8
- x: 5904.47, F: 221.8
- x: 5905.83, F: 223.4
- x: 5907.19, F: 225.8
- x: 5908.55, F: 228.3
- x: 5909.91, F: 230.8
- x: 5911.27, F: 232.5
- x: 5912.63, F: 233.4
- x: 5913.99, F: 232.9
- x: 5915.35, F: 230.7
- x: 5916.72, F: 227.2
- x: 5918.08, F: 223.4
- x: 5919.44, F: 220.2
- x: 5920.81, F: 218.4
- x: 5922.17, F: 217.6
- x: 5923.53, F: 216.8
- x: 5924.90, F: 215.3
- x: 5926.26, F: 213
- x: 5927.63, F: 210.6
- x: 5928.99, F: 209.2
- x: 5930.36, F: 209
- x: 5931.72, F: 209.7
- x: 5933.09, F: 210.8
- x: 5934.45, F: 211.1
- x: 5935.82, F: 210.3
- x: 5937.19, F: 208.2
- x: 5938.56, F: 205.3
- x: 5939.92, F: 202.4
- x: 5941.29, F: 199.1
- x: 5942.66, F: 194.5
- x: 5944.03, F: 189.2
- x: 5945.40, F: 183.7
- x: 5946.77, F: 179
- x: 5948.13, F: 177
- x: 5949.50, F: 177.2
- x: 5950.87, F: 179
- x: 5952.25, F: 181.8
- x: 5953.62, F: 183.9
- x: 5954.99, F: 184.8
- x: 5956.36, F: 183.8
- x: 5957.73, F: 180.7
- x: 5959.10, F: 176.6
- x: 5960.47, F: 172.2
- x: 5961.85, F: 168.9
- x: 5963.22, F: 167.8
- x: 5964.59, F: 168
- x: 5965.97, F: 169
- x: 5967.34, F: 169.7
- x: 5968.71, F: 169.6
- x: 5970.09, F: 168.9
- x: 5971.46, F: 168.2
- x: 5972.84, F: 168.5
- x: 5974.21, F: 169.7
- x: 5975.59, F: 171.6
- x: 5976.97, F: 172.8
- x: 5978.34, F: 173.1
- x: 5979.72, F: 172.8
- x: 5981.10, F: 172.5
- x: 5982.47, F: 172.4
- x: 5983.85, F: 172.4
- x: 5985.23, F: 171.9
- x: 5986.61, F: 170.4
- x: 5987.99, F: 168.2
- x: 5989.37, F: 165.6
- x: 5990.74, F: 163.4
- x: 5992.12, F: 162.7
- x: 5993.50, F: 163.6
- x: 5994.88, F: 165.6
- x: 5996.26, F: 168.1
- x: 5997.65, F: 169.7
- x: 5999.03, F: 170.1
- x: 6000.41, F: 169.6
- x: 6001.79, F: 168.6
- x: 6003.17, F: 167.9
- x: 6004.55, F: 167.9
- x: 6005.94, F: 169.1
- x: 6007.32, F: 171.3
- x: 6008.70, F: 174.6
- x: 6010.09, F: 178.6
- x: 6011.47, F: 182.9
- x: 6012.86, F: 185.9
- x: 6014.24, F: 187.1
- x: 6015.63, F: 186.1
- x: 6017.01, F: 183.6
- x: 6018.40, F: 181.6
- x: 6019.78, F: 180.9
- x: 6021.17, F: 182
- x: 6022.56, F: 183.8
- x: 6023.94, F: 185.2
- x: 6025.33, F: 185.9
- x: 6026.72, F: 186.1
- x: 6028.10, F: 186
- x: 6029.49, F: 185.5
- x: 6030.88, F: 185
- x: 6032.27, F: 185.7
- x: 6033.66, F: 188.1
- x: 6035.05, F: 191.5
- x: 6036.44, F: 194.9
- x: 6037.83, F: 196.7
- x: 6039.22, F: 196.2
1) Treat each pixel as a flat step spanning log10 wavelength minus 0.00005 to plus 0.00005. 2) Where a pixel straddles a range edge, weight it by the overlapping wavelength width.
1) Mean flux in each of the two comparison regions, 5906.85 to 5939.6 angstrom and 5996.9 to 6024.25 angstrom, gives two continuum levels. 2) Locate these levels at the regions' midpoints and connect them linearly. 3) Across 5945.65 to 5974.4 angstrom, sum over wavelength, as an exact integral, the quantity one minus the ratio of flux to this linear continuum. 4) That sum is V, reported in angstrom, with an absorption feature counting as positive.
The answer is 3.78 angstrom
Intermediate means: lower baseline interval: 219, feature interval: 175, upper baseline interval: 177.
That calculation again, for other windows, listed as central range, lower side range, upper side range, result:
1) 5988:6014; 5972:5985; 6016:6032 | 1.1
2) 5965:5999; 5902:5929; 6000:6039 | 4.8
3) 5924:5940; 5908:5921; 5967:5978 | 0.0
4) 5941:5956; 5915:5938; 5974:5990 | 1.0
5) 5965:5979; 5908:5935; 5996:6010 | 1.4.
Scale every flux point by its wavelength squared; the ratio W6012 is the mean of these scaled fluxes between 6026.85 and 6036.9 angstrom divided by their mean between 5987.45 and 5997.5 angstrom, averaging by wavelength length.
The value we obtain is 1.15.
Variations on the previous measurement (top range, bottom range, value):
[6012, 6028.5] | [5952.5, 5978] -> 1.08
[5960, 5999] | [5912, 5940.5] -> 0.80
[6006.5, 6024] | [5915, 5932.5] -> 0.86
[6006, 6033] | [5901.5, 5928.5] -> 0.85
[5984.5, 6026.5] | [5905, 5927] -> 0.80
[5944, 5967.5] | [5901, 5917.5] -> 0.79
